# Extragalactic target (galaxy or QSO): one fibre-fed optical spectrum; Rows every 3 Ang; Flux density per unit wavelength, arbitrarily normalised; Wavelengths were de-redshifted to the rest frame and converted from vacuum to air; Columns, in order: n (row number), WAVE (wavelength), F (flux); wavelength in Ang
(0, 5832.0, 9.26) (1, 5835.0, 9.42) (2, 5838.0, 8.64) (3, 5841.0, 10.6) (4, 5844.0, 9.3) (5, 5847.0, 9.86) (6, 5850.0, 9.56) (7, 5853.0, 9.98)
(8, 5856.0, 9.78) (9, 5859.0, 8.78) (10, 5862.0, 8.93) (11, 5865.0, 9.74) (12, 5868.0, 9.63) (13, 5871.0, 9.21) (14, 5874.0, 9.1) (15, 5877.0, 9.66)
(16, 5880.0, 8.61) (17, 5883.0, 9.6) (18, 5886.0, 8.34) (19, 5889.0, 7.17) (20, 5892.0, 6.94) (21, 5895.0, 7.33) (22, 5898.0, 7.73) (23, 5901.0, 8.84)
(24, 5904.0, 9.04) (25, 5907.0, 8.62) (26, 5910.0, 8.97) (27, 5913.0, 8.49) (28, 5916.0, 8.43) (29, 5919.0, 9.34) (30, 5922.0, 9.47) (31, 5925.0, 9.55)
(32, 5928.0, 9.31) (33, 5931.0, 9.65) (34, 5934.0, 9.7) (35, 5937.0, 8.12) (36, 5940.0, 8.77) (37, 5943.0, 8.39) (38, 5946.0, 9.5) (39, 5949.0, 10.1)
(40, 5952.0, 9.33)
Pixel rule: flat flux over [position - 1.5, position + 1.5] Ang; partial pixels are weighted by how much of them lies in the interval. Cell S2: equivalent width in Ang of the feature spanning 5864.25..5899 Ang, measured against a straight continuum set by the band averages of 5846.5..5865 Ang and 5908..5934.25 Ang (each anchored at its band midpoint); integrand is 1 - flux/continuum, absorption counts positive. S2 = 2.9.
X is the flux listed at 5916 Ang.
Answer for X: 8.43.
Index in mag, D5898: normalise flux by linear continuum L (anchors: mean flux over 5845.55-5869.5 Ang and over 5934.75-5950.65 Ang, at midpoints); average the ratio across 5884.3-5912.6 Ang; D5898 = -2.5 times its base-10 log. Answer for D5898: 0.14 mag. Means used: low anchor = 9.53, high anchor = 9.01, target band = 8.13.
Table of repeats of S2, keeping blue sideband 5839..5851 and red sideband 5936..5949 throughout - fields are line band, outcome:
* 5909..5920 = 0.4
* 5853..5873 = 0.5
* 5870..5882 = 0.4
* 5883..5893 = 1.7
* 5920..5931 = -0.5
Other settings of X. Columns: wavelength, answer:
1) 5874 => 9.1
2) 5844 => 9.3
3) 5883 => 9.6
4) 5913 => 8.49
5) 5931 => 9.65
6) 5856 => 9.78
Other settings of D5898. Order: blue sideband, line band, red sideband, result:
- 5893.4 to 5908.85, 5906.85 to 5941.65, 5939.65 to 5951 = -0.03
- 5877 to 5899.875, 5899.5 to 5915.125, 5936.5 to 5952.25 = -0.05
